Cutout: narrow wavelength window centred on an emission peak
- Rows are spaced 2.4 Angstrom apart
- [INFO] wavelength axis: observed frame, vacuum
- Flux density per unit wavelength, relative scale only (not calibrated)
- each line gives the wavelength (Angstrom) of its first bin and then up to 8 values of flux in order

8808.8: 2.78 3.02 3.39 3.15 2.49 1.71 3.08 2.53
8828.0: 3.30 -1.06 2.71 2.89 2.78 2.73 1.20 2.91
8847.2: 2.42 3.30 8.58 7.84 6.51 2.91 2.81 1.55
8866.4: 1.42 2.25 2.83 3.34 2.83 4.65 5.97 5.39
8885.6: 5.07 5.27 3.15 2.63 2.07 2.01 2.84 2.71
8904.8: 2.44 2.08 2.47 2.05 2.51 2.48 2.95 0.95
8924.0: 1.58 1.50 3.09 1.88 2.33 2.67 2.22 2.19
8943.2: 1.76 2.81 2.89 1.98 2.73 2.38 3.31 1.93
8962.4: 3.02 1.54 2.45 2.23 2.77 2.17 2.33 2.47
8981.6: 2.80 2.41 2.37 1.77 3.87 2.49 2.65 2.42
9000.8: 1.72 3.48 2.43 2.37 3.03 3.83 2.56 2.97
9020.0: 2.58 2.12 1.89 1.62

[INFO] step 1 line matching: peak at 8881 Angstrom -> [N II]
